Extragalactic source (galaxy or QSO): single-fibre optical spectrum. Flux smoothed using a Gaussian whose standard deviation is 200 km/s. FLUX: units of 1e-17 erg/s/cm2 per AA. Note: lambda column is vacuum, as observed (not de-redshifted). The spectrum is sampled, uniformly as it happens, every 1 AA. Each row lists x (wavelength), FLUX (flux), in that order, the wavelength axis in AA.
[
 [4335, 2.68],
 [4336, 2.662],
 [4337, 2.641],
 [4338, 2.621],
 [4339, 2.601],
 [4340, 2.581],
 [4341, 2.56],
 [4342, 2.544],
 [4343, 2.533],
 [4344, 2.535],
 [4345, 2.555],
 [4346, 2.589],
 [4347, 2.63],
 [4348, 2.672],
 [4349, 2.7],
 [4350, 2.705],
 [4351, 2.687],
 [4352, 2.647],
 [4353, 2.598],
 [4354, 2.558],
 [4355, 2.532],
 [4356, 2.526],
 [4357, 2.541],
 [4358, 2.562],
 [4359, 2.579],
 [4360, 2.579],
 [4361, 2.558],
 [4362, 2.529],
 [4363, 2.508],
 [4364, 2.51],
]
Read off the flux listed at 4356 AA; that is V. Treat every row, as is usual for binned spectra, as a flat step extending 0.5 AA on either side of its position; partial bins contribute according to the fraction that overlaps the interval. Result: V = 2.526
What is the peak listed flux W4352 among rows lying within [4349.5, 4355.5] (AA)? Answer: 2.705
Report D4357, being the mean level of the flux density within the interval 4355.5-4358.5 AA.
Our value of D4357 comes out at 2.54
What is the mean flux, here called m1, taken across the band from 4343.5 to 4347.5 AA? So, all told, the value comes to 2.58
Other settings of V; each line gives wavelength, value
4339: 2.601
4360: 2.579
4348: 2.672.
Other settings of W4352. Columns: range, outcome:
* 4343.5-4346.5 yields 2.589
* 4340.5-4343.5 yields 2.56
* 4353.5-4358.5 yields 2.562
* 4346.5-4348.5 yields 2.672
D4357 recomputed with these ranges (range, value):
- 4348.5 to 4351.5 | 2.7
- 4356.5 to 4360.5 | 2.57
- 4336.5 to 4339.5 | 2.62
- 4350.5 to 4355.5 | 2.6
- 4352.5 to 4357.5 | 2.55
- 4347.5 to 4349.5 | 2.69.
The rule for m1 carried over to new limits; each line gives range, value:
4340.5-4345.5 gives 2.55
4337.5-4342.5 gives 2.58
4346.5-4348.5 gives 2.65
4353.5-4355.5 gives 2.54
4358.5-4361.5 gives 2.57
